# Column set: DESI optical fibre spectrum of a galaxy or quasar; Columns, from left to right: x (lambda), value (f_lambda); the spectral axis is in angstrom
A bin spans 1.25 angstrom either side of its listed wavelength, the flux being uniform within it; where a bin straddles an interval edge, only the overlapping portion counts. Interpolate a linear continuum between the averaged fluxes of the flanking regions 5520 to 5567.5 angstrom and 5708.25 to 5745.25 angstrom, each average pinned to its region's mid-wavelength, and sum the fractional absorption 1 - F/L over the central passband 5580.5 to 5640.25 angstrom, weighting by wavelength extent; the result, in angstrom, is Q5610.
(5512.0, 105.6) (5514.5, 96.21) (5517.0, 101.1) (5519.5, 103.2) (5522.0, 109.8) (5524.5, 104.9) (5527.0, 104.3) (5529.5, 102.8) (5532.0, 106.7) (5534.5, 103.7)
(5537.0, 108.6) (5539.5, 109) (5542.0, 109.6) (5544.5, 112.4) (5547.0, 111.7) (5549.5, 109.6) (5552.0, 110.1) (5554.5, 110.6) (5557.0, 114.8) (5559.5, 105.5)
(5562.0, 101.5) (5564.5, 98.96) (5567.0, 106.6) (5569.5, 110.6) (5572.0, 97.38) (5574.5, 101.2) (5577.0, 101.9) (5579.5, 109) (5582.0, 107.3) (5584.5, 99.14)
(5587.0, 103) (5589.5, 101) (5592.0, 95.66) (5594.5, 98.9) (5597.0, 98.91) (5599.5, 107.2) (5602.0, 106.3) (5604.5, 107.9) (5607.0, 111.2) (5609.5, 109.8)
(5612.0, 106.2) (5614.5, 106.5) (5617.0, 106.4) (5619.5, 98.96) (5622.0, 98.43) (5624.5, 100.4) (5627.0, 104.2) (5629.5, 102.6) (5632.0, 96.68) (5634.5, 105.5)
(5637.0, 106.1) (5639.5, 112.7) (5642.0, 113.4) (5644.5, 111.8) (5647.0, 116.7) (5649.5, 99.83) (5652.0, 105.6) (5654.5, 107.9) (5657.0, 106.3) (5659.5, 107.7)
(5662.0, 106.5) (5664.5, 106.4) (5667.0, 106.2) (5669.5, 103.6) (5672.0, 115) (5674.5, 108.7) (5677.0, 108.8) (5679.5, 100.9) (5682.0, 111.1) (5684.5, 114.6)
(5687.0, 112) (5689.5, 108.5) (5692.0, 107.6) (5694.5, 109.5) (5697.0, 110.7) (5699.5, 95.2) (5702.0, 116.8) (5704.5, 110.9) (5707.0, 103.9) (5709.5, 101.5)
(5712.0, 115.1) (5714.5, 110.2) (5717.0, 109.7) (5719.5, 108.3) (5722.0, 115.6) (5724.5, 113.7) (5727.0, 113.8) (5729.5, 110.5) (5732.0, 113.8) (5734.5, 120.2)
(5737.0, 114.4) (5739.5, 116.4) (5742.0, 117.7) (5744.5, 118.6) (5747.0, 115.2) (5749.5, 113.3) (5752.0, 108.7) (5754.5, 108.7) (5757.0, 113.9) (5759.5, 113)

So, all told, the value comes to 3.1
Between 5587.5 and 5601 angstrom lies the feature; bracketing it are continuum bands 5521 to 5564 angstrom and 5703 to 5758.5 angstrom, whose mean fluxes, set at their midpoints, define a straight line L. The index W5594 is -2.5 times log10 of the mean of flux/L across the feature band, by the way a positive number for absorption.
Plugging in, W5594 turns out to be 0.088 mag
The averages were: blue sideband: 108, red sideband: 112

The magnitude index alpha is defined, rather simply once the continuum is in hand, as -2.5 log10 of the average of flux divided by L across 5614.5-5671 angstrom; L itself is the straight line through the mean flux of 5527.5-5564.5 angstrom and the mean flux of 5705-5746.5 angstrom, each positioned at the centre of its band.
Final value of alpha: 0.05 mag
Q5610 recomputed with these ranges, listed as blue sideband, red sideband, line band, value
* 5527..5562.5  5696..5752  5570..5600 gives 2.0 angstrom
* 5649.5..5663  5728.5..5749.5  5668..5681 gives 0.1 angstrom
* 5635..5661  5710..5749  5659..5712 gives 1.4 angstrom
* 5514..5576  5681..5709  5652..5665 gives 0.2 angstrom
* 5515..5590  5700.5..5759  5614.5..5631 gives 1.0 angstrom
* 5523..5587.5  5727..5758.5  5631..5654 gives 0.5 angstrom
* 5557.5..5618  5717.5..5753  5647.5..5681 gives 0.8 angstrom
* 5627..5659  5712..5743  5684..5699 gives 0.2 angstrom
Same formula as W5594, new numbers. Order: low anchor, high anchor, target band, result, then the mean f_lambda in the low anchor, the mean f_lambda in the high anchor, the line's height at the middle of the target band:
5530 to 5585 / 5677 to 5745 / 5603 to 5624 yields 0.028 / 107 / 111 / 108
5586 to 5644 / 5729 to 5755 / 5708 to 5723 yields 0.025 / 104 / 115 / 112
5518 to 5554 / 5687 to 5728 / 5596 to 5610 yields 0.015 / 108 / 109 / 108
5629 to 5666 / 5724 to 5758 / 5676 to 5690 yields 0.005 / 107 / 114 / 110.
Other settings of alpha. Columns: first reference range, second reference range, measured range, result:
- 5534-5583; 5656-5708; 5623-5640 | 0.04 mag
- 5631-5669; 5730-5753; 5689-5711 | 0.04 mag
